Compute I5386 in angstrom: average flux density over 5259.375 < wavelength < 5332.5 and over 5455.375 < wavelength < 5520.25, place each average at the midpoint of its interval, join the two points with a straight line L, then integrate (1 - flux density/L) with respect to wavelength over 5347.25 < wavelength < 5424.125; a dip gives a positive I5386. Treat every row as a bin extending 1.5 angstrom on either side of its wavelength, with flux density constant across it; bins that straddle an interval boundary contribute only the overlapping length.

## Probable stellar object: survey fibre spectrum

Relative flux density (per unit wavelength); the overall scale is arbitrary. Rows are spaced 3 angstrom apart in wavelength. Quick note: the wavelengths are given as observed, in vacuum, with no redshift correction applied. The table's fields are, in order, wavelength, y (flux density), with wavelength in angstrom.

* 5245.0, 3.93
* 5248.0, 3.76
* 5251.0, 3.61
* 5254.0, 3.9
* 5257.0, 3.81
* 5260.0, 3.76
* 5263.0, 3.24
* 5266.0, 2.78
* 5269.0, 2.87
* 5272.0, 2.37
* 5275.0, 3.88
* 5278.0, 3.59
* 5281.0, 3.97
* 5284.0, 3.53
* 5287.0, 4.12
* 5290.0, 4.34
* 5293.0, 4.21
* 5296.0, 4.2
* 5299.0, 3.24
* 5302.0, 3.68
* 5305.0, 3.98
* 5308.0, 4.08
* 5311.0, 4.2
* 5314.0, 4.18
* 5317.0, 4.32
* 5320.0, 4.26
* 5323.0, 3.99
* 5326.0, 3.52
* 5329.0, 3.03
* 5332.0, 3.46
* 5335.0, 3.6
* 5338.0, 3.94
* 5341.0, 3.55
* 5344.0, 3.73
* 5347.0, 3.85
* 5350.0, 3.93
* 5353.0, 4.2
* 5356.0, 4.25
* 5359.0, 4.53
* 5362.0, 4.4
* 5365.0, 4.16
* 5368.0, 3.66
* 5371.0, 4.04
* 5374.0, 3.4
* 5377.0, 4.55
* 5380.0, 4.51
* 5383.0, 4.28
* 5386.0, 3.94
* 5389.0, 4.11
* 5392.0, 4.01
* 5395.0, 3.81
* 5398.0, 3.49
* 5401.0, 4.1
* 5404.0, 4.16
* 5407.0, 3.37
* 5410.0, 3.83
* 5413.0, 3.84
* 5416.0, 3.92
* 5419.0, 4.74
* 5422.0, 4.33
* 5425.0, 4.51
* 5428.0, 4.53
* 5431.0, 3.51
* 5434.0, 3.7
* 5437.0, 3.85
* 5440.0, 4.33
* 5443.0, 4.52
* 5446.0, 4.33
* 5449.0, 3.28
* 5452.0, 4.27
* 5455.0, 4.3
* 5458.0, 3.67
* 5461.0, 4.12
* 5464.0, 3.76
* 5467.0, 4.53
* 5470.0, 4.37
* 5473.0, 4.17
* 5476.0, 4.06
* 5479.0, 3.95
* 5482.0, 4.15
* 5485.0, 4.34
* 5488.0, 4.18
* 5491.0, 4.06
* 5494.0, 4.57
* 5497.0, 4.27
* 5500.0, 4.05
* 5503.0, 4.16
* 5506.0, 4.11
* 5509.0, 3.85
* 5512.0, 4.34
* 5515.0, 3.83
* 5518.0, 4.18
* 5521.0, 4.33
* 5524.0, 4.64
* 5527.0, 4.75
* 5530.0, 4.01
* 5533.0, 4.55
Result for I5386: -3.0 angstrom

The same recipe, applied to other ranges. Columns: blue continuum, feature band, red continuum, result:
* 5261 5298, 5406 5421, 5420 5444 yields 0.5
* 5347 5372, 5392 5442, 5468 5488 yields 1.8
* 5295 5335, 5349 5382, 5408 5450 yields -1.7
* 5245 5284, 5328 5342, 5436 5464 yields 0.6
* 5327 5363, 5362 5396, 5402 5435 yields -1.0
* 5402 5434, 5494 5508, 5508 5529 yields 0.2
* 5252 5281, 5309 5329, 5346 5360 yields -0.8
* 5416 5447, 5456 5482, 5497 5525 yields 0.7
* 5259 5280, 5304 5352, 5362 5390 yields -2.1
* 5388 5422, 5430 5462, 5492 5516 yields 0.4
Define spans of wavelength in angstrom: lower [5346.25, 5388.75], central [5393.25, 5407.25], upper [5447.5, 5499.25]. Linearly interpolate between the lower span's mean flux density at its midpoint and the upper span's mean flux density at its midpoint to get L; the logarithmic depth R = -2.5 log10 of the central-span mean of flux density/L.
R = 0.081 mag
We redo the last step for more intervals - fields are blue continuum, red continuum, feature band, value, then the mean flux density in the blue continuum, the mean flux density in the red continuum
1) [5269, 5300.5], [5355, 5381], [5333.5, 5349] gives 0.08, 3.7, 4.16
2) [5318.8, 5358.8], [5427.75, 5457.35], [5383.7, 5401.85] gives 0.00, 3.81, 4.03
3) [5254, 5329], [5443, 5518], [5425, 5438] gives 0.01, 3.74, 4.12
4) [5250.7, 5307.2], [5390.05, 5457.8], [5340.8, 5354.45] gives -0.02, 3.64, 4.03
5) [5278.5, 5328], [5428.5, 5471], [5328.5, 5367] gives 0.02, 3.97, 4.05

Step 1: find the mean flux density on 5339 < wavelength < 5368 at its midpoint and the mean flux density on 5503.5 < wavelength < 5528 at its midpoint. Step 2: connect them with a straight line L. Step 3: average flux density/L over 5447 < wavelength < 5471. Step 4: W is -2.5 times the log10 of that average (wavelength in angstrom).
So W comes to 0.04 mag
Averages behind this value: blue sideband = 4.04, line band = 4.04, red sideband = 4.24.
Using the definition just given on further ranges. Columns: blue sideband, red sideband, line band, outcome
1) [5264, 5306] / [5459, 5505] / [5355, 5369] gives -0.10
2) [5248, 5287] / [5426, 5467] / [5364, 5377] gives -0.02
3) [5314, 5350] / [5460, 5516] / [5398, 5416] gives 0.03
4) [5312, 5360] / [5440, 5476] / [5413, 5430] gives -0.07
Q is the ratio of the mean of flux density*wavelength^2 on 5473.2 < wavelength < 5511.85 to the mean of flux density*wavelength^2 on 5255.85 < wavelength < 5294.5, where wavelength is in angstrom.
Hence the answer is 1.26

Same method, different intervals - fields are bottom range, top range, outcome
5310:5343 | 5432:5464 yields 1.10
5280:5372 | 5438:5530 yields 1.12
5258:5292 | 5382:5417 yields 1.16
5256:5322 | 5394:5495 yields 1.15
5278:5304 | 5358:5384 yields 1.10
